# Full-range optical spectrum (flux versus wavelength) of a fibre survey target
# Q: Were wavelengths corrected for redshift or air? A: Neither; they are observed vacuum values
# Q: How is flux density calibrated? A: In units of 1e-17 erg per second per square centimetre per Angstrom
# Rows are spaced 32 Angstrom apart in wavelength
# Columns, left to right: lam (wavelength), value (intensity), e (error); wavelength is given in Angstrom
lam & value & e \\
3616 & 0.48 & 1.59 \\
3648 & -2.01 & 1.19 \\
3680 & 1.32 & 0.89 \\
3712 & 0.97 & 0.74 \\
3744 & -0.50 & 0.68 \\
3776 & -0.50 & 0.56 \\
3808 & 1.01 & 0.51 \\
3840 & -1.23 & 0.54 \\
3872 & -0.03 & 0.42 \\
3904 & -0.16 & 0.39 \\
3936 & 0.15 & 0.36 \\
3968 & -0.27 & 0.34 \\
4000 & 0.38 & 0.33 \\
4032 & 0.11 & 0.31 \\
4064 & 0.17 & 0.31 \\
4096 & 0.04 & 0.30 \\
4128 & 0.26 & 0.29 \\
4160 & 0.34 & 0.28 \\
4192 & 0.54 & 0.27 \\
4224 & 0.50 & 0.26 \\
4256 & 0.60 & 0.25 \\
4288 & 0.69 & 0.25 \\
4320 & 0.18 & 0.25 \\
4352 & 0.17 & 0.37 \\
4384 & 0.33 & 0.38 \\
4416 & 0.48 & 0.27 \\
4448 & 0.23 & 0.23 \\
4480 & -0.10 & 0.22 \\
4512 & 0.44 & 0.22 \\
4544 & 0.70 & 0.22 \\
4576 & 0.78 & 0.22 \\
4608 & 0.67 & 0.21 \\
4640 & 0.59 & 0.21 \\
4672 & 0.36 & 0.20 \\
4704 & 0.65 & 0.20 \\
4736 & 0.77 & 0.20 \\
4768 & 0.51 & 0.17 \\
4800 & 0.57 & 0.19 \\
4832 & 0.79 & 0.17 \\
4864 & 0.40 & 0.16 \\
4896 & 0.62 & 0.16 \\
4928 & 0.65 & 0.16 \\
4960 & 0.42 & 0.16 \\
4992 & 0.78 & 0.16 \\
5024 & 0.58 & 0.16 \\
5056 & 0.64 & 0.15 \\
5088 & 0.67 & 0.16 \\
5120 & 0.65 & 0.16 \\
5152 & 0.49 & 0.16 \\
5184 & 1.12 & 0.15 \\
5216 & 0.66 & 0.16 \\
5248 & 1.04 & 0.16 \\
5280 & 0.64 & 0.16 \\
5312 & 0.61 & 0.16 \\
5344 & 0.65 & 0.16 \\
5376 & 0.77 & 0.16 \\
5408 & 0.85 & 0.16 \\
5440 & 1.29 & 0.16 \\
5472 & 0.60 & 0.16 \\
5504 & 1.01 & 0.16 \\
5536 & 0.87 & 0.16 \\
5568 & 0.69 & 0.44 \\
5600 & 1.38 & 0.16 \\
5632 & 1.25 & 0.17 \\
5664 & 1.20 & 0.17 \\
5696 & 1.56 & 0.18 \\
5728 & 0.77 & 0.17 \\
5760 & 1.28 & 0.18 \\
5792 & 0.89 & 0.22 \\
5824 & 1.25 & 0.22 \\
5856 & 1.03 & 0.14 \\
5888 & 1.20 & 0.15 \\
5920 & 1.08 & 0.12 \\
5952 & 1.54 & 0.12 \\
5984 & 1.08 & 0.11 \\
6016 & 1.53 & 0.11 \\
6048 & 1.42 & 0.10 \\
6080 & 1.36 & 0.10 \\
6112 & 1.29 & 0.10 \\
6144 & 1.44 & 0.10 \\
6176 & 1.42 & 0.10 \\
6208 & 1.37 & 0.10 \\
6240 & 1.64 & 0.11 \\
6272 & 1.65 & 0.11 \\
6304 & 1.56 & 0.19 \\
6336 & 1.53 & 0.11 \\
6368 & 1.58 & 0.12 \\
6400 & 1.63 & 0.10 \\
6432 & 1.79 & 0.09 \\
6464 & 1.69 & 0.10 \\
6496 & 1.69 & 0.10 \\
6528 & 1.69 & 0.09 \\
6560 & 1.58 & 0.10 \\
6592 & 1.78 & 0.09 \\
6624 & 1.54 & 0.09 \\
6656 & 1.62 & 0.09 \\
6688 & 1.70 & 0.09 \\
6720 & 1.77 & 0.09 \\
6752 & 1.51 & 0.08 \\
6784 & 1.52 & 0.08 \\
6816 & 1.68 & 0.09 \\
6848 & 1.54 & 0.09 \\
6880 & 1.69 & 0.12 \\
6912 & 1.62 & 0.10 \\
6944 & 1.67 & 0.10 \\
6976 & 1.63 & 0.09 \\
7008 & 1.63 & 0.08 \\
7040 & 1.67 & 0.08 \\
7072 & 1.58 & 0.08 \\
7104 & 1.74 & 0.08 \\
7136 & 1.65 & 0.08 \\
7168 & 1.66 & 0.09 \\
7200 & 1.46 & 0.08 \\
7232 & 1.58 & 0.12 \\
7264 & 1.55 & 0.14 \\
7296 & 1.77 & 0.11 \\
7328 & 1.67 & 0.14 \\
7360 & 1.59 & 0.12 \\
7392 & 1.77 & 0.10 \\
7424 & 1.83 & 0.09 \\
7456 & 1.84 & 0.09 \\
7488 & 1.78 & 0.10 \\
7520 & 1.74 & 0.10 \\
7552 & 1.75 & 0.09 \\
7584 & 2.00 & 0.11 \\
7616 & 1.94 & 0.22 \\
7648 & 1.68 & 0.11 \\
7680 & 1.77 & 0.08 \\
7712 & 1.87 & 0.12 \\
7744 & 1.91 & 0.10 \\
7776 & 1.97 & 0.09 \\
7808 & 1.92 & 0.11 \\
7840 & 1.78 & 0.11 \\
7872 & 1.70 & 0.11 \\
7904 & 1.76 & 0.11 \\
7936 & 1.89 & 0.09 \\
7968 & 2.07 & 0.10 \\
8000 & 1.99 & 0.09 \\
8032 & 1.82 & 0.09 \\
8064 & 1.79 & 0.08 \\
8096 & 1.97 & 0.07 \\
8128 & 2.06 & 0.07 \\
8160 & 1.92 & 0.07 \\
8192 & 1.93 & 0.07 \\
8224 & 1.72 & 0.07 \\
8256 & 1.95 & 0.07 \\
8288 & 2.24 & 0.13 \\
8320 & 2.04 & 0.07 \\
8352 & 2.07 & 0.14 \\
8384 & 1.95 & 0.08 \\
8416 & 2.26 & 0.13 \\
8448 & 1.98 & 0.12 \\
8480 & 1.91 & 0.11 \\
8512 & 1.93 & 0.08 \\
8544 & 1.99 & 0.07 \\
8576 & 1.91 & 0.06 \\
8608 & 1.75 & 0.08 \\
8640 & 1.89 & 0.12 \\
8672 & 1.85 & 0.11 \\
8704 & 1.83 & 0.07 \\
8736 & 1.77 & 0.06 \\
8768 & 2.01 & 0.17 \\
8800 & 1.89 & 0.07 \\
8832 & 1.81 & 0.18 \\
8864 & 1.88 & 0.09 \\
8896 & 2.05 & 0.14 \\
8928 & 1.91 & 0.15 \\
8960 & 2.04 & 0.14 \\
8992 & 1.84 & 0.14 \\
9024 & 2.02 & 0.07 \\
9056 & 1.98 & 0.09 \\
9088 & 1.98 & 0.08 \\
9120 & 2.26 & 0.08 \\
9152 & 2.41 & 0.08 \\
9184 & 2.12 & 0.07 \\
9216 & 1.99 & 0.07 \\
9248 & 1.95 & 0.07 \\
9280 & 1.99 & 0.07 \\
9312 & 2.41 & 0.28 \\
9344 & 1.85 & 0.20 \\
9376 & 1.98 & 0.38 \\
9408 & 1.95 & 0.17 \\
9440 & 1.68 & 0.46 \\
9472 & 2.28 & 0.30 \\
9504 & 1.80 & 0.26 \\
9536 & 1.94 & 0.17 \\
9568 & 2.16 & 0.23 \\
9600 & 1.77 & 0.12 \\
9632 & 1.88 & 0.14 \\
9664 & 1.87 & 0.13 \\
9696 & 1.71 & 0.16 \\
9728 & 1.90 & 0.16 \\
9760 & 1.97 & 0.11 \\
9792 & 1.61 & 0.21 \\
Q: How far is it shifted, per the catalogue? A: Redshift 0.392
